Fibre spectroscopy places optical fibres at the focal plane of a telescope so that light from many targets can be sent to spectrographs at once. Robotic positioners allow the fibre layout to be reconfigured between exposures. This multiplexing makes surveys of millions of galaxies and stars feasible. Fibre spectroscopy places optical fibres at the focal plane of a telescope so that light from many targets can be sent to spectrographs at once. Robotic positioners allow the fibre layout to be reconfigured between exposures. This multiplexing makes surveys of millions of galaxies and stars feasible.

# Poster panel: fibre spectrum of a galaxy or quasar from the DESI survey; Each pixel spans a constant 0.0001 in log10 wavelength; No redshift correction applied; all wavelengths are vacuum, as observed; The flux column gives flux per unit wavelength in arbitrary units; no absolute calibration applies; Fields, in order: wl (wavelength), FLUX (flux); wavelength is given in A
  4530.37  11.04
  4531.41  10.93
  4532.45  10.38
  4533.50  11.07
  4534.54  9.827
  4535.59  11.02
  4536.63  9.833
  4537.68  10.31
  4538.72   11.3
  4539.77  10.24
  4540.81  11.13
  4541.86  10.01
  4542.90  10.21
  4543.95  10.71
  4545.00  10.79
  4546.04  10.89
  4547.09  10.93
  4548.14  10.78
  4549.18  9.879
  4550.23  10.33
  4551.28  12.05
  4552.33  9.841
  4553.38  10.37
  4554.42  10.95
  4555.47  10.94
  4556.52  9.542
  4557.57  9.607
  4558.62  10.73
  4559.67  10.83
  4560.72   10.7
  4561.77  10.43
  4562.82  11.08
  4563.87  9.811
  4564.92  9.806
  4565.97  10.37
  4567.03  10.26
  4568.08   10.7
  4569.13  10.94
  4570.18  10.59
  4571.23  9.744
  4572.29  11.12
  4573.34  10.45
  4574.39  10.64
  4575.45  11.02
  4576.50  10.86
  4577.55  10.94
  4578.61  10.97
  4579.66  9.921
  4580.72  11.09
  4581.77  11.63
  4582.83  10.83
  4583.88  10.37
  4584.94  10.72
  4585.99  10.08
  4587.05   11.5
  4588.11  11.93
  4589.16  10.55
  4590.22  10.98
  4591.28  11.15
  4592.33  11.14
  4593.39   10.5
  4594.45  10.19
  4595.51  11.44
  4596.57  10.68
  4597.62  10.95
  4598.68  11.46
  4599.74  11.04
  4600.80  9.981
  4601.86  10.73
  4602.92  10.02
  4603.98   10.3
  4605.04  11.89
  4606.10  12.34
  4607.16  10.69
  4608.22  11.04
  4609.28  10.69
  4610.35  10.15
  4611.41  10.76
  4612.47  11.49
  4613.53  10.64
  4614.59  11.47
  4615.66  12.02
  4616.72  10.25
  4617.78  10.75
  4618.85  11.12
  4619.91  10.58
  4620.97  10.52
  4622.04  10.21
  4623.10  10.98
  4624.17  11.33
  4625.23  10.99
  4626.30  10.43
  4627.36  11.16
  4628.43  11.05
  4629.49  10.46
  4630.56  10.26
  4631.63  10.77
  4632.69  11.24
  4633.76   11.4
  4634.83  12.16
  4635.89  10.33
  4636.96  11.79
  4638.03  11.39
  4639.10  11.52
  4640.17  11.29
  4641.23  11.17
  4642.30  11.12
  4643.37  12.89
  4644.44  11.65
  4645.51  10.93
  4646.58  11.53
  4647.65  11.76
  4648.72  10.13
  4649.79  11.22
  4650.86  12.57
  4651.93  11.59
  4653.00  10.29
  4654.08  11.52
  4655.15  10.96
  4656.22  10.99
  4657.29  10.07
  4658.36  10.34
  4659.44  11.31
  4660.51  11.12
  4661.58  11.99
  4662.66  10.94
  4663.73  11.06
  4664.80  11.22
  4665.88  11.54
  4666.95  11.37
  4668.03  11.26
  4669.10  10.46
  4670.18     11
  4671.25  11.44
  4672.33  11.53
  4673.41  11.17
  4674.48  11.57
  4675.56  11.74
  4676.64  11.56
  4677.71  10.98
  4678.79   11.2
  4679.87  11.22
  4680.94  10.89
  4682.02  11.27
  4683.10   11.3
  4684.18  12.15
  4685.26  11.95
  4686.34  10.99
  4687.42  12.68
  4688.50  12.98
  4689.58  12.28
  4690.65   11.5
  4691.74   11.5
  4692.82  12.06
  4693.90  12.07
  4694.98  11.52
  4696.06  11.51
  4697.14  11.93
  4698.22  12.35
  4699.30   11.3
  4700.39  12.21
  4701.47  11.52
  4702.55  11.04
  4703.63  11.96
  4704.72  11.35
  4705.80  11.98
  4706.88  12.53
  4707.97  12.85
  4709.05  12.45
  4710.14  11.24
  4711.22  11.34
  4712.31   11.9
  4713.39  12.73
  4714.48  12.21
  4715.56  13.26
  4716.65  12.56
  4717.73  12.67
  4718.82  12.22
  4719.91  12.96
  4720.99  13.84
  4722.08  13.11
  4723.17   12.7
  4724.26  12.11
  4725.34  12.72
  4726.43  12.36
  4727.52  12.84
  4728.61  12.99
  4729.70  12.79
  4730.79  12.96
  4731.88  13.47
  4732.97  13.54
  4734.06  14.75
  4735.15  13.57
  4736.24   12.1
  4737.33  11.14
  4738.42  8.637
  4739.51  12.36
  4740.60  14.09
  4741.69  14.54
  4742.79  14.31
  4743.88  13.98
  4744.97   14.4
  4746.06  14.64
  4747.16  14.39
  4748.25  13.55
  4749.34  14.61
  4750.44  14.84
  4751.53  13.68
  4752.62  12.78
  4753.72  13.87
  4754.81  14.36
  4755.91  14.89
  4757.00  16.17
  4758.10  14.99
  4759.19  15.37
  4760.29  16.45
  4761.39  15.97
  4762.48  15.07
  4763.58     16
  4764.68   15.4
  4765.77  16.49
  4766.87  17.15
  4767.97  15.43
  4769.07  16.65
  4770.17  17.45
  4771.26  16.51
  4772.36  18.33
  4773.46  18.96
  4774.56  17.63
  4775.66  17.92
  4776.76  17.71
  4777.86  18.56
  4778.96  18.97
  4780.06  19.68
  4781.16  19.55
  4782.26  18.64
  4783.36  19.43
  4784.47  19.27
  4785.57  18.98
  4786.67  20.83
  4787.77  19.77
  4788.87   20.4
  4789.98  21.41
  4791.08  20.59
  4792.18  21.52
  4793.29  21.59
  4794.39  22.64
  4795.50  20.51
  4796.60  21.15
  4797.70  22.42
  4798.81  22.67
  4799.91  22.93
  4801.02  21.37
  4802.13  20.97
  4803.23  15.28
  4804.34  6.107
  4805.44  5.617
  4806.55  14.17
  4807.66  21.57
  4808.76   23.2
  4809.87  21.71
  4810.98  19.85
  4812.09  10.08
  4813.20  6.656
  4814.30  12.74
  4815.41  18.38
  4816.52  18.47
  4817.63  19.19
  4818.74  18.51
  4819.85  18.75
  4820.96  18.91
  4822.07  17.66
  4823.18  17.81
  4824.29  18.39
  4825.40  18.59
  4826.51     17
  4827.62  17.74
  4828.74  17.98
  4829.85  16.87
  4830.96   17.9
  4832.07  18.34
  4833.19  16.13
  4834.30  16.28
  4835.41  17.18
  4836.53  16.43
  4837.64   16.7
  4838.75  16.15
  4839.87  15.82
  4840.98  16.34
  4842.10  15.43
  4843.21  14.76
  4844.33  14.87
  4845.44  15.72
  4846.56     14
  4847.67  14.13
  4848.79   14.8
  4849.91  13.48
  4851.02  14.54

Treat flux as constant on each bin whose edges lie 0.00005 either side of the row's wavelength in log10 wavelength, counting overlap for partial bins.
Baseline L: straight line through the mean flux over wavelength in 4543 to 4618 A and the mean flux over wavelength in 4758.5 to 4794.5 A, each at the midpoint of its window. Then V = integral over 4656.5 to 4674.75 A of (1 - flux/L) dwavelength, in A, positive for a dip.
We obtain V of 3.8 A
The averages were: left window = 10.7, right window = 18.3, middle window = 11.1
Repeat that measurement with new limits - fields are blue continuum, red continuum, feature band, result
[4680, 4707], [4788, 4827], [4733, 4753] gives 1.54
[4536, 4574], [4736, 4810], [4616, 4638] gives 3.02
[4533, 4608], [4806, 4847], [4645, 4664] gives 2.39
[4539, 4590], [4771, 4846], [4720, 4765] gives 6.15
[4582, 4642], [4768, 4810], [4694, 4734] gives 8.16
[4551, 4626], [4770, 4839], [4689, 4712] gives 4.36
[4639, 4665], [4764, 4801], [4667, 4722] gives 7.92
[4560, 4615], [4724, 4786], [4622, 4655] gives 2.56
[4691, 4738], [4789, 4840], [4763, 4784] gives -2.77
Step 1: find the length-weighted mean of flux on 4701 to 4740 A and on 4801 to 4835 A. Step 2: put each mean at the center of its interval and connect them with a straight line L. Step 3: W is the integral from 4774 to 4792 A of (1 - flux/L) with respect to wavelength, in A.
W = -4.9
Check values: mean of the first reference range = 12.4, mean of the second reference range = 16.8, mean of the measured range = 19.4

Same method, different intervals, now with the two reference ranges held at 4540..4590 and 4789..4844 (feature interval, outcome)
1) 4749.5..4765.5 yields 1.06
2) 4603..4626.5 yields 2.15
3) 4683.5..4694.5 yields 1.65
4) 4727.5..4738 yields 1.63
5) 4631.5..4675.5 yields 6.20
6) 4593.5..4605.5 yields 0.86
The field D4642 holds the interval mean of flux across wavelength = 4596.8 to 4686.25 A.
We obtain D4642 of 11.1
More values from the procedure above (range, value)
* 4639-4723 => 11.7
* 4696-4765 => 13.2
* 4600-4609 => 10.9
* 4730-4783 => 15.4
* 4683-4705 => 11.8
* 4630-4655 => 11.3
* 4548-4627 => 10.7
